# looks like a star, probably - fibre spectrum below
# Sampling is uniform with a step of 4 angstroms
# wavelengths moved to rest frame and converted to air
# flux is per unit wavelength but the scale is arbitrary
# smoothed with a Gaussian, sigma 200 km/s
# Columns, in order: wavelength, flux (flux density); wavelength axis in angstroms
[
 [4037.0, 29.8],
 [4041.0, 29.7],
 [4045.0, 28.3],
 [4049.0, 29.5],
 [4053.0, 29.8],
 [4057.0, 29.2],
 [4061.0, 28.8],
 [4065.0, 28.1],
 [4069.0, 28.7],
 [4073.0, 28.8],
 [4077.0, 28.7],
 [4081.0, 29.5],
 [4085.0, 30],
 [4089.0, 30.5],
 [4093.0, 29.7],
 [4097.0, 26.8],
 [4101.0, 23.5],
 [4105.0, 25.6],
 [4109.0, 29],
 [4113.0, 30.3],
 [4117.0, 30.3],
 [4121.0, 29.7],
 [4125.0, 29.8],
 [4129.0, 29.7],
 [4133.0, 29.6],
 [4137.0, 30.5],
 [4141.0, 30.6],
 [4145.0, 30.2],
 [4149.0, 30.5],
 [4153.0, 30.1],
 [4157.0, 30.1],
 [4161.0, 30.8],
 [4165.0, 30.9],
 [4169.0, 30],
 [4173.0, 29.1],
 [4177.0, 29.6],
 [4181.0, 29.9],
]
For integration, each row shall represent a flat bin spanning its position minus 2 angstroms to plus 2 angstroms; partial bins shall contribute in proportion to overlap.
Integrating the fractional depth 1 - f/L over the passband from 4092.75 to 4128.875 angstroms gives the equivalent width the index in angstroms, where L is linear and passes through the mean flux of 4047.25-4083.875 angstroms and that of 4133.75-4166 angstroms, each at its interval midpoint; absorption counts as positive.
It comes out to 1.8 angstroms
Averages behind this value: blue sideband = 29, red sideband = 30.4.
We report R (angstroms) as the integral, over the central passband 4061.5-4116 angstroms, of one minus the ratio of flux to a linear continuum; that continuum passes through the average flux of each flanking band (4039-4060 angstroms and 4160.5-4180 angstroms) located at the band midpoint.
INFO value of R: 2.0 angstroms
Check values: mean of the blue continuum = 29.3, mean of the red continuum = 30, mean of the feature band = 28.4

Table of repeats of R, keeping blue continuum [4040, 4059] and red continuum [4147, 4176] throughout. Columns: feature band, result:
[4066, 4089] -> 0.2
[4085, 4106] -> 1.5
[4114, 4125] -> -0.1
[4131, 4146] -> -0.1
